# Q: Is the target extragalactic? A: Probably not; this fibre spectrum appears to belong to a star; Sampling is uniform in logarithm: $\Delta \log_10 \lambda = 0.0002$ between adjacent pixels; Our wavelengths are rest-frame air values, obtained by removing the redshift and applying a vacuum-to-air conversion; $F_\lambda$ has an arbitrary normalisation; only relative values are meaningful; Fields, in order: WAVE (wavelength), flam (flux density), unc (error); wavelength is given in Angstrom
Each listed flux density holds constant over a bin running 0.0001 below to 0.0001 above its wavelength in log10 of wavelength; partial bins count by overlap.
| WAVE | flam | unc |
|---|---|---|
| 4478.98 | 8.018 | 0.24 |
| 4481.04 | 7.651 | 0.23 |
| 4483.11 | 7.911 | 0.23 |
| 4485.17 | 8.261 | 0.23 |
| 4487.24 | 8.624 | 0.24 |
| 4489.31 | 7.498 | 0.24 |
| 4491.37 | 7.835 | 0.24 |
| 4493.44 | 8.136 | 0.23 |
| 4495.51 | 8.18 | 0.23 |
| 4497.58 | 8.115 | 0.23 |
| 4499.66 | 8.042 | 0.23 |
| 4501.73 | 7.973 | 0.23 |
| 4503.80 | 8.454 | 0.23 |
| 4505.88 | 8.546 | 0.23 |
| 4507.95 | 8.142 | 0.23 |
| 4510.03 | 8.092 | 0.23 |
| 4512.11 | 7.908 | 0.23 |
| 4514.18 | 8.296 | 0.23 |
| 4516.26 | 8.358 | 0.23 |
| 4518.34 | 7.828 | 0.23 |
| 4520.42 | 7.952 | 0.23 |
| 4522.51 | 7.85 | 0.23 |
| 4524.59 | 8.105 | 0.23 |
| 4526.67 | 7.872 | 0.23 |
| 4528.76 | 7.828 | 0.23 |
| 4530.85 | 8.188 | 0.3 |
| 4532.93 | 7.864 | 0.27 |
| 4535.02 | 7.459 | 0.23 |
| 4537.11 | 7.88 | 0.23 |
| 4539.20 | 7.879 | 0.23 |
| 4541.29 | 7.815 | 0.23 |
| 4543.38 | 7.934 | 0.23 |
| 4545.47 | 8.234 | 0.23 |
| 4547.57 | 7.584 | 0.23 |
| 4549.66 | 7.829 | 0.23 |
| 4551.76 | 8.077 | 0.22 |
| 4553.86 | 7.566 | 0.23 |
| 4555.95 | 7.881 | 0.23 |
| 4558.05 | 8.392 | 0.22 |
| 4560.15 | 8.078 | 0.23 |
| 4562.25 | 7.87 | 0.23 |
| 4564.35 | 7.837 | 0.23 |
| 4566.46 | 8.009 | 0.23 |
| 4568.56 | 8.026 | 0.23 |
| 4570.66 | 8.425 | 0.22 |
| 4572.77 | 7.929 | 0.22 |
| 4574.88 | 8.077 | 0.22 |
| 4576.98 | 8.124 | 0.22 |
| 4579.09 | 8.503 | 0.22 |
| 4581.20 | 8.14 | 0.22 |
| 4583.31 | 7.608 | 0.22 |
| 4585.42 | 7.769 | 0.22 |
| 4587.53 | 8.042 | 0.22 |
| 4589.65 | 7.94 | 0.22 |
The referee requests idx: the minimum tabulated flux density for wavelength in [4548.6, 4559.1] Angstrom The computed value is 7.566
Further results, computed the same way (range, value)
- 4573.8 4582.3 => 8.077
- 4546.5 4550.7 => 7.584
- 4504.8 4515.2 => 7.908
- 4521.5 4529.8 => 7.828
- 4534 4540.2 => 7.459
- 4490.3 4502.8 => 7.835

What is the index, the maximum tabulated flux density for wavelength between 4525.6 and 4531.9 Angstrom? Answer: 8.188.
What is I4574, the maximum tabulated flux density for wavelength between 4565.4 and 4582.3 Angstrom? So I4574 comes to 8.503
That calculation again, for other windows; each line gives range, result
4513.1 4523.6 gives 8.358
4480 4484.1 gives 7.911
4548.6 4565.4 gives 8.392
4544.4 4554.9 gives 8.234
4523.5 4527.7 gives 8.105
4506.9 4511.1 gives 8.142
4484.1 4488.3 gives 8.624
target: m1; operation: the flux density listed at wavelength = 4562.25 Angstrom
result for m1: 7.87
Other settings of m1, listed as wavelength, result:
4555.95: 7.881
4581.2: 8.14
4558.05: 8.392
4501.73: 7.973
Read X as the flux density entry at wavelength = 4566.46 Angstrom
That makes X 8.009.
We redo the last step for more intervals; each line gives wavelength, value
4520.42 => 7.952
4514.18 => 8.296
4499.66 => 8.042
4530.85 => 8.188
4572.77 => 7.929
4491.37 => 7.835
